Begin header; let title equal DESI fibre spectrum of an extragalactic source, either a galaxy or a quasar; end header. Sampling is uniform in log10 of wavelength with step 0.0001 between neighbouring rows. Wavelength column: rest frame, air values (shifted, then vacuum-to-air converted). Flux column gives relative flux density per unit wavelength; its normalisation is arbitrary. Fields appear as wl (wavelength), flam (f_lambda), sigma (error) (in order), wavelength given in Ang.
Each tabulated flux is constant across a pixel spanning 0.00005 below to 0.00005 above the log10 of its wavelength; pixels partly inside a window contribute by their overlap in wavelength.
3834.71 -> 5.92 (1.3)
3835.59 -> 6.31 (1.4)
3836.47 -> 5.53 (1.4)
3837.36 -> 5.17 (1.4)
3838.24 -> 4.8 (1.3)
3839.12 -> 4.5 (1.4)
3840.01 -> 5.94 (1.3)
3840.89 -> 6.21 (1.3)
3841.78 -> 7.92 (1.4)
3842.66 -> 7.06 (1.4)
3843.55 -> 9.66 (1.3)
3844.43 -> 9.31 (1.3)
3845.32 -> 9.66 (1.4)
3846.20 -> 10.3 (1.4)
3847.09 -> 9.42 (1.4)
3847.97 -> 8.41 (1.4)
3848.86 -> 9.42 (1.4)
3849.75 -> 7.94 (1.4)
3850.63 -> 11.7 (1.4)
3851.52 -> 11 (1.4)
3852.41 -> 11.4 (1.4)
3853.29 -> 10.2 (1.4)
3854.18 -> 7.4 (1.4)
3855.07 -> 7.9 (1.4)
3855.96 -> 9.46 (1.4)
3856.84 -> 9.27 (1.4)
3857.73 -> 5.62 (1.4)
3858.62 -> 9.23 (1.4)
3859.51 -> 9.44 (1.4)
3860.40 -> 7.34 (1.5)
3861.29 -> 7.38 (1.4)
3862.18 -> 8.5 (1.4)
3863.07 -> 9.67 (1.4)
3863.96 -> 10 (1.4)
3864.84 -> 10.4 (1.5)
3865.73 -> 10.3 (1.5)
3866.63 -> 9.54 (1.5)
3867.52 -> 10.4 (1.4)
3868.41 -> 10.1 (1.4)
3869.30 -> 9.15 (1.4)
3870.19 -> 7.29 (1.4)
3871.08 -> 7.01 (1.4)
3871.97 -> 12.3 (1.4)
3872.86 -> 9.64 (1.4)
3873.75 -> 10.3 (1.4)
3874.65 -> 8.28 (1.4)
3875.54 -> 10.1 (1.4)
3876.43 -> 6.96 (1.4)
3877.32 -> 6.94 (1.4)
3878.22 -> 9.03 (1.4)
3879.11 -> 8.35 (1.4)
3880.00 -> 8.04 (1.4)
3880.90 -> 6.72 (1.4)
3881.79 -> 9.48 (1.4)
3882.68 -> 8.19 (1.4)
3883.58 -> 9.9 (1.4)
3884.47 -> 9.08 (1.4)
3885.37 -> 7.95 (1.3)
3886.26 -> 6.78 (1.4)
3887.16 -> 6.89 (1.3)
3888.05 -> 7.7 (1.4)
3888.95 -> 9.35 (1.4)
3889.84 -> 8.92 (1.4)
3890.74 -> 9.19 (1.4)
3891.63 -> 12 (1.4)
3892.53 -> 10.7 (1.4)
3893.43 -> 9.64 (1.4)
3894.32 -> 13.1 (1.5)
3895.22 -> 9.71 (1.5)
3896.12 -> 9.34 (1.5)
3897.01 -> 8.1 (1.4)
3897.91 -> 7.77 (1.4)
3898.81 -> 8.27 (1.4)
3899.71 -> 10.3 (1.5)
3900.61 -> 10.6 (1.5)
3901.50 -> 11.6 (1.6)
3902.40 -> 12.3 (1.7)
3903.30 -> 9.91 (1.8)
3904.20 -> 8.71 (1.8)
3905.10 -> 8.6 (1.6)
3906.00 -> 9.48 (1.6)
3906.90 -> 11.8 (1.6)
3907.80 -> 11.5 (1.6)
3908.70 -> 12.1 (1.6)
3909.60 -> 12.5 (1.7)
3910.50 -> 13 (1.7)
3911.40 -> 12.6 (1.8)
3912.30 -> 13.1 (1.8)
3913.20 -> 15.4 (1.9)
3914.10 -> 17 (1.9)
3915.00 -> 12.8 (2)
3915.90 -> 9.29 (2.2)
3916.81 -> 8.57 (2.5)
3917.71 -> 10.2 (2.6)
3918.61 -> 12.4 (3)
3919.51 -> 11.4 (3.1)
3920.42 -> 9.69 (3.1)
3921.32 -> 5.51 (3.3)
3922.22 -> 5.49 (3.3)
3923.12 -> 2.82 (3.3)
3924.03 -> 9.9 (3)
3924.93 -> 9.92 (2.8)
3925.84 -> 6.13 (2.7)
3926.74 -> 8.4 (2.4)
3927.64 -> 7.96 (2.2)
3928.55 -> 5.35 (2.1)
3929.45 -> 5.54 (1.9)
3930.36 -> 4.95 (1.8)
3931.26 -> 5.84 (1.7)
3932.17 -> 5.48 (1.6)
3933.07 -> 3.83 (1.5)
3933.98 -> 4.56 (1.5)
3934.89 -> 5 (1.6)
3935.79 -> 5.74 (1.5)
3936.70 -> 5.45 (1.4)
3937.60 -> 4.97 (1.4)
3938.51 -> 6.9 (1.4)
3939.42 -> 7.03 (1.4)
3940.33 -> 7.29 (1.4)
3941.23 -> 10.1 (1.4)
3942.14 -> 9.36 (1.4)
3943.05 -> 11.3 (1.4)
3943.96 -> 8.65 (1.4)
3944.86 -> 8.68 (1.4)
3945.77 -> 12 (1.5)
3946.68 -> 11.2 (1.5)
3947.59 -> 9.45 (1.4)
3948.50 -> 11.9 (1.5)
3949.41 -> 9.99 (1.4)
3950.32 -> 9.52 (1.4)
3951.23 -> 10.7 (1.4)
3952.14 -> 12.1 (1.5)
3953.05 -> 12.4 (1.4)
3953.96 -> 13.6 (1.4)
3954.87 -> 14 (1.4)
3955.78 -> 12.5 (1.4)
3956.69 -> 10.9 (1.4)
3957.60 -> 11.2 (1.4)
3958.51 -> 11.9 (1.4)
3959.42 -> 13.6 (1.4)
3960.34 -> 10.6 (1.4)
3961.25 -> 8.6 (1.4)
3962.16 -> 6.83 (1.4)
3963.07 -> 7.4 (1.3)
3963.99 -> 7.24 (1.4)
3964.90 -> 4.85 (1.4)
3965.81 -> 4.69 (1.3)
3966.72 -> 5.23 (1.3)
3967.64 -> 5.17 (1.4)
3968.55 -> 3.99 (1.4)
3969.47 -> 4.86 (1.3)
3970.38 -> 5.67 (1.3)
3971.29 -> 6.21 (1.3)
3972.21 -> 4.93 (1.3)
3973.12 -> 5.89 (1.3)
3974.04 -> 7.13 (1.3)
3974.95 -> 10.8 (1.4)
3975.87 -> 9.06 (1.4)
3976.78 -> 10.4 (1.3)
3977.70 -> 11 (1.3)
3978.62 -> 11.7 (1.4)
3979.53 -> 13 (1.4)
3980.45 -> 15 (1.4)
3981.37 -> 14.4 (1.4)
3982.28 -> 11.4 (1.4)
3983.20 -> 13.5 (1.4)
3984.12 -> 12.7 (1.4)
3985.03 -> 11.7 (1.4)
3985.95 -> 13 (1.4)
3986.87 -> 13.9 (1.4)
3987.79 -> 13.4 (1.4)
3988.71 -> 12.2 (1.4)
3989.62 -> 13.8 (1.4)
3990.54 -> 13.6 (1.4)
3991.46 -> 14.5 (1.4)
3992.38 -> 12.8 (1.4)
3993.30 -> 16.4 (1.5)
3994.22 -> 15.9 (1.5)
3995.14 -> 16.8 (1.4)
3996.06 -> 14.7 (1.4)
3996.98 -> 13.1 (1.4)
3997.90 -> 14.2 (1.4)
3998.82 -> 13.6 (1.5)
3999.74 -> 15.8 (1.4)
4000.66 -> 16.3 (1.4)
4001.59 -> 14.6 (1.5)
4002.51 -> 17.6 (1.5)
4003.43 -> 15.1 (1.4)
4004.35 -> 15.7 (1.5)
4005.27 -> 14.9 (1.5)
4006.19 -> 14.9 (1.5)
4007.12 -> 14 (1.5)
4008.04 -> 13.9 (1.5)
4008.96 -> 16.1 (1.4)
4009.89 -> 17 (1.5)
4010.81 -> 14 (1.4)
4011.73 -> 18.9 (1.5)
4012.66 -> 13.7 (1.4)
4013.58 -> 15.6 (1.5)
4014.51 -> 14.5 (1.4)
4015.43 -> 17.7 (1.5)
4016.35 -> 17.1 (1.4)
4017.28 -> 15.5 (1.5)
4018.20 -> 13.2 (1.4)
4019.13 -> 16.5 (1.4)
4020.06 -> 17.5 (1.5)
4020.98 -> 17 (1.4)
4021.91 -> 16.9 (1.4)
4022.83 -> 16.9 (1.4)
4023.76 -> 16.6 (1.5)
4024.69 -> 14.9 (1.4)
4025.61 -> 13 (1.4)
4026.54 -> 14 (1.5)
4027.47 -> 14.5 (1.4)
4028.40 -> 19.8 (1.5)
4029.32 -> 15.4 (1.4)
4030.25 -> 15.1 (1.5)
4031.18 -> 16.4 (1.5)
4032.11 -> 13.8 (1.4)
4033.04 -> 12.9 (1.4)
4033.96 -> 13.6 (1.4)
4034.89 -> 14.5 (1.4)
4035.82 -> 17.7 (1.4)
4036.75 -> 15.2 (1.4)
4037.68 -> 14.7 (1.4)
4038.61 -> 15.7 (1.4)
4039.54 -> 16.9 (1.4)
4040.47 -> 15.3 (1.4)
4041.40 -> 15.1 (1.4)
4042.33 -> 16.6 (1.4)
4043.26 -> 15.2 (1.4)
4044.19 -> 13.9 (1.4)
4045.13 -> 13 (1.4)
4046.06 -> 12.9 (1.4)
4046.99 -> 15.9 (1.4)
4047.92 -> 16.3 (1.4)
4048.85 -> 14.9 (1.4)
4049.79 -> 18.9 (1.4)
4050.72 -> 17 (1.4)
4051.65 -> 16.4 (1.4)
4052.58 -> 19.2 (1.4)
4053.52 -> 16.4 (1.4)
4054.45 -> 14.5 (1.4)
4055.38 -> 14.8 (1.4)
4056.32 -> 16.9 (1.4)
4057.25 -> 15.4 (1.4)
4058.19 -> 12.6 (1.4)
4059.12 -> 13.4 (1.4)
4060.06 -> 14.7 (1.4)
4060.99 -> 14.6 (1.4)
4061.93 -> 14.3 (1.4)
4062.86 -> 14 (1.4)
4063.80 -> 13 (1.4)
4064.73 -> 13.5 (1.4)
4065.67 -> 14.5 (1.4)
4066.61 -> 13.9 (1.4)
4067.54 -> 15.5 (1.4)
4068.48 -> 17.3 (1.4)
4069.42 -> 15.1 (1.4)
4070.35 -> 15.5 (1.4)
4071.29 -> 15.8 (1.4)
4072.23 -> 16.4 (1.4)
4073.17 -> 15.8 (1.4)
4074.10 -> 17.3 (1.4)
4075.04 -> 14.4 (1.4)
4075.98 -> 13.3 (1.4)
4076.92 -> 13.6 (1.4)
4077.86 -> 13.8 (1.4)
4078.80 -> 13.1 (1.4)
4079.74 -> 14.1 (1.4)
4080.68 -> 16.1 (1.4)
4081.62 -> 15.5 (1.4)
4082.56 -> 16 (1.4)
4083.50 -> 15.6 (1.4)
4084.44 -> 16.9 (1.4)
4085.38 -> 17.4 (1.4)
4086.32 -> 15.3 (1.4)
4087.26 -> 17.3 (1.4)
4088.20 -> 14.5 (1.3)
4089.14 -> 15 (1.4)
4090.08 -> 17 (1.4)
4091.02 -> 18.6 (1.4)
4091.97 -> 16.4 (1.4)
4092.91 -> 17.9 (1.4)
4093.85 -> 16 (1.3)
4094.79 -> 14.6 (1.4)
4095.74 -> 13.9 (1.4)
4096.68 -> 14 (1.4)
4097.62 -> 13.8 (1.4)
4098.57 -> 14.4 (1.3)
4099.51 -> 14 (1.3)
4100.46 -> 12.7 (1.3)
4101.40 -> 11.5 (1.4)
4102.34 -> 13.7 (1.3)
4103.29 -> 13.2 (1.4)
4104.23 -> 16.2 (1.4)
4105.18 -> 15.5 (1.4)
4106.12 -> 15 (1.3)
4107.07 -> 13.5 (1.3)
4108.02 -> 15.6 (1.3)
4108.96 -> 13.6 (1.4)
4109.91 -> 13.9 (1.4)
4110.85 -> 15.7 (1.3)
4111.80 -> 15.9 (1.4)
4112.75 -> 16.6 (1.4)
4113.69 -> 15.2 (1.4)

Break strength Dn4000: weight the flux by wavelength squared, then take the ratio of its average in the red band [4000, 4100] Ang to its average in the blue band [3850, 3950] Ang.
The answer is 1.83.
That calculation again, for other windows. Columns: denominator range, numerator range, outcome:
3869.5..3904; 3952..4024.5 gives 1.46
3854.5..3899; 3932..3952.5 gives 0.97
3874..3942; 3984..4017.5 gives 1.76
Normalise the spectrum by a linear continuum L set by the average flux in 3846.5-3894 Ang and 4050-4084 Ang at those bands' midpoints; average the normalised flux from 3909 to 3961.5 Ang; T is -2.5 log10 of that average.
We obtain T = 0.17 mag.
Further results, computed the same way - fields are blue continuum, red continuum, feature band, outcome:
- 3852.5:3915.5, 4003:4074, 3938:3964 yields 0.18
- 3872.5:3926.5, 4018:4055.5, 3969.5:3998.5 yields 0.13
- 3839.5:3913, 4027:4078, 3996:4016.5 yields -0.12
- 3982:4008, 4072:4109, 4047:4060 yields -0.08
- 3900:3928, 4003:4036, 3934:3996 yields 0.27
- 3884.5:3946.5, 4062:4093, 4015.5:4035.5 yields -0.17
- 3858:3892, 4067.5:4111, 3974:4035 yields -0.15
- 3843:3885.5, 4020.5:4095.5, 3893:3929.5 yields 0.06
